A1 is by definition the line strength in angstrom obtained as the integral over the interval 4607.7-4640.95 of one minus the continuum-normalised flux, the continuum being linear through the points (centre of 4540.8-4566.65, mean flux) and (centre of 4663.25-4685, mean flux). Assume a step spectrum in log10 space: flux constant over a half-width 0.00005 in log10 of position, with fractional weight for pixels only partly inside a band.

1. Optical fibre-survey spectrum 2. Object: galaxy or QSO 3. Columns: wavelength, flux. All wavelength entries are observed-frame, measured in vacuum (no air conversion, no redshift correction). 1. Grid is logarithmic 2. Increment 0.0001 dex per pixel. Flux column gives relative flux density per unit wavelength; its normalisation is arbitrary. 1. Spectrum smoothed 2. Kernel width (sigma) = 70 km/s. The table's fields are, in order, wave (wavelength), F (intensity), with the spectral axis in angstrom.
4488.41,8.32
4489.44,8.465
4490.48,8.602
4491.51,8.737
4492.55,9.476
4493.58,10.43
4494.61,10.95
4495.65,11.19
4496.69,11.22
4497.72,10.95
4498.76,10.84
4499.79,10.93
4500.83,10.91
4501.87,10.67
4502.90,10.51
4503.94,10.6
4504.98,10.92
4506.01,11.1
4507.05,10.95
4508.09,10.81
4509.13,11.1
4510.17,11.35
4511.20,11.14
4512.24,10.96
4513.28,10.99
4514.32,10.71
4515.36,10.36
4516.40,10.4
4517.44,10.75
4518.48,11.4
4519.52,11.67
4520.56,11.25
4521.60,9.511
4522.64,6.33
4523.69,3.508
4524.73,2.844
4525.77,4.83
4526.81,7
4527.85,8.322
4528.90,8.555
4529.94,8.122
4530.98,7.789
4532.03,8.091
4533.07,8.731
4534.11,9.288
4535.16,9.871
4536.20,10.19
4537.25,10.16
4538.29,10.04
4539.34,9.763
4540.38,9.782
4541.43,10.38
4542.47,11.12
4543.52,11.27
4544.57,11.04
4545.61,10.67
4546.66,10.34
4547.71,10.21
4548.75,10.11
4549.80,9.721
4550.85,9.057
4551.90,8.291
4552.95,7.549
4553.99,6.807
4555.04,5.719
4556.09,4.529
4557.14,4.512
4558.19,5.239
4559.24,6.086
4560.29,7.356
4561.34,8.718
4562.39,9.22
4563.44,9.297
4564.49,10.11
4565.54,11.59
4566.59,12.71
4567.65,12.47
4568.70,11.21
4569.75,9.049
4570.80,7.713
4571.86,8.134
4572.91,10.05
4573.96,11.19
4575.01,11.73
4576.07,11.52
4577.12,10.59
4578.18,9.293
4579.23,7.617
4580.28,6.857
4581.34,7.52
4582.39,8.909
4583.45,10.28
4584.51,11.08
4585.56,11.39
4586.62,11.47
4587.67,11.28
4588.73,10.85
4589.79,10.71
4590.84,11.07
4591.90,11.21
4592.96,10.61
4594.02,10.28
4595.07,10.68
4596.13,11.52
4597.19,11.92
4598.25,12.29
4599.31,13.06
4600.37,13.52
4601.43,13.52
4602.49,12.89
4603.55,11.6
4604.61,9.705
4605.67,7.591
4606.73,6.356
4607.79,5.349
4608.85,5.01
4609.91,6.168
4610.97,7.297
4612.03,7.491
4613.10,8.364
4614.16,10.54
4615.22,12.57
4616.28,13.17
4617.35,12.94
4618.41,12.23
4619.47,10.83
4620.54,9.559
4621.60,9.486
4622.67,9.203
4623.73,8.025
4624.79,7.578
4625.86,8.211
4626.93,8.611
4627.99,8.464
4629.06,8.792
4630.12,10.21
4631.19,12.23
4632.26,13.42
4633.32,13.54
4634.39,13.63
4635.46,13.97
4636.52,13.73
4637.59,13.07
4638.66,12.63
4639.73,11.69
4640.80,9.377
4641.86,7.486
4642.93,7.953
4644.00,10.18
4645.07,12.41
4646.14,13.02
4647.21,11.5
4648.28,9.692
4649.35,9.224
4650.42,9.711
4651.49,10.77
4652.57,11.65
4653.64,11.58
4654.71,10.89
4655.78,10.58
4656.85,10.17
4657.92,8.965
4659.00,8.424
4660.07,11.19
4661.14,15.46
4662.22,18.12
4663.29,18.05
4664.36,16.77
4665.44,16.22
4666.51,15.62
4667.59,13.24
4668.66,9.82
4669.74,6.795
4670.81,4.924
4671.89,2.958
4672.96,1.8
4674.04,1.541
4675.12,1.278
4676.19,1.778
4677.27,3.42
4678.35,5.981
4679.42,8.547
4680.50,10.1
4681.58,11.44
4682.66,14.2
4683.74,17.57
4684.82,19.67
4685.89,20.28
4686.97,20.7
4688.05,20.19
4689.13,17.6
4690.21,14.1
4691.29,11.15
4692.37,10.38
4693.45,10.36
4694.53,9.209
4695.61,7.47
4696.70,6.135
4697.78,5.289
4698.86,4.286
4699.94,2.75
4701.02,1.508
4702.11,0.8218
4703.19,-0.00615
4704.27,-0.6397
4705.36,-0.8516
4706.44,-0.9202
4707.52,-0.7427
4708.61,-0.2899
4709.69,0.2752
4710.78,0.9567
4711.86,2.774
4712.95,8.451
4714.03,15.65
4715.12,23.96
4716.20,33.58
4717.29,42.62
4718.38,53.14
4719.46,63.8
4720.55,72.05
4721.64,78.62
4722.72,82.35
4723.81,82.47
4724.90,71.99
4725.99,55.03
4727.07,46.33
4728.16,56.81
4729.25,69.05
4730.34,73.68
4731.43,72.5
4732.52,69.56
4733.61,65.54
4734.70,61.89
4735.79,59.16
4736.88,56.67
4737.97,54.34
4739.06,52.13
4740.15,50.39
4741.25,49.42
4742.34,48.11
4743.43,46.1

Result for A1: -4.6 angstrom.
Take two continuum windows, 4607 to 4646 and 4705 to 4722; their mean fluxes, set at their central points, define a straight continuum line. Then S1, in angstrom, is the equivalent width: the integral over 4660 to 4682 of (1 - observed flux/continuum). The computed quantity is 9.97 angstrom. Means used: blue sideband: 10.2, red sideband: 24.3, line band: 9.23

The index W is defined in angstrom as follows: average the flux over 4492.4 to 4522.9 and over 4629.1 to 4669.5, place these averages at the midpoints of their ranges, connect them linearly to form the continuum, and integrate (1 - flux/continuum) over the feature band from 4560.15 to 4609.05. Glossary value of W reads 5.07 angstrom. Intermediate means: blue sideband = 10.7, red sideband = 12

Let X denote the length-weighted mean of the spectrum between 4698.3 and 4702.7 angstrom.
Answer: 2.33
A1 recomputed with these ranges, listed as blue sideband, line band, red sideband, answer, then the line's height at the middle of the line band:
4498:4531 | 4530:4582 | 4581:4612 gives 3.8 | 9.89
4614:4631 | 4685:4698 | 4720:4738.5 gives 9.3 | 46.4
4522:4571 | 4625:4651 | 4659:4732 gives 8.5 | 16.3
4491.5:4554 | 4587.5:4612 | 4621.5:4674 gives 0.6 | 10.4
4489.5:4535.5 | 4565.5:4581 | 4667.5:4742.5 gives 5.1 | 15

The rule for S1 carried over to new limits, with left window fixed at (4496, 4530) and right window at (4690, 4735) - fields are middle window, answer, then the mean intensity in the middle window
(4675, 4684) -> 6.3 angstrom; 8.3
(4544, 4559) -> 6.1 angstrom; 8.1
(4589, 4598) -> 3.5 angstrom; 11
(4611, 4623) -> 5.9 angstrom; 10.5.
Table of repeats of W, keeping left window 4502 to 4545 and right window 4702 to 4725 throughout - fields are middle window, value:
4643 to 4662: 9.7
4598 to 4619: 9.2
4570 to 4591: 7.3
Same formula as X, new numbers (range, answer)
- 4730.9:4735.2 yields 67.4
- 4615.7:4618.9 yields 12.8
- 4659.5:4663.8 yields 15.6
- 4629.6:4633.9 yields 12.4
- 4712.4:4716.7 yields 20.3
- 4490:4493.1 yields 8.97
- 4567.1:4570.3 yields 10.9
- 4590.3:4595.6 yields 10.8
